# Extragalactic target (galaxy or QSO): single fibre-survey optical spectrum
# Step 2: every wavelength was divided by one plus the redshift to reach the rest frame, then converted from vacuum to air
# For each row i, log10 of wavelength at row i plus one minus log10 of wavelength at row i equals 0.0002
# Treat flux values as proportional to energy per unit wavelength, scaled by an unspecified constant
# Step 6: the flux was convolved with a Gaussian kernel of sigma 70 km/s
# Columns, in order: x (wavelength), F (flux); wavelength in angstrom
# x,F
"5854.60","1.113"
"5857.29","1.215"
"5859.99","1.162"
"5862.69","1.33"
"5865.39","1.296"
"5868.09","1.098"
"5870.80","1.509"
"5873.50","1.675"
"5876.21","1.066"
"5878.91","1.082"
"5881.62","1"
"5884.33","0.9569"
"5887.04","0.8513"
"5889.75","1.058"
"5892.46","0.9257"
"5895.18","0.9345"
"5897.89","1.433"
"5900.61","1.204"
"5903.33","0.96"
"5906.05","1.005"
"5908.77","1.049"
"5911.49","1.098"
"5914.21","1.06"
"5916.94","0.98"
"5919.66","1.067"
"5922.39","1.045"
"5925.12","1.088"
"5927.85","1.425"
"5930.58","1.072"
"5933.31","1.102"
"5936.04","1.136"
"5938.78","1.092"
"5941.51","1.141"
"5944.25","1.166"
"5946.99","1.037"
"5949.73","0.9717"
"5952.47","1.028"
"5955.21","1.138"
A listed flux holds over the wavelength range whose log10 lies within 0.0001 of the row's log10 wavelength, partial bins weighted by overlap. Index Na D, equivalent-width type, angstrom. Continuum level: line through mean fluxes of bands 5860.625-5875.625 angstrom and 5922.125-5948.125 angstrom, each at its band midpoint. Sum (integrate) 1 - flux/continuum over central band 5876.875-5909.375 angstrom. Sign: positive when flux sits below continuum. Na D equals 5.9 angstrom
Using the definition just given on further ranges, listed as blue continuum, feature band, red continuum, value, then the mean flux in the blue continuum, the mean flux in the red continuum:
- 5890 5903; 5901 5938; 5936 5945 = 1.06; 1.11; 1.13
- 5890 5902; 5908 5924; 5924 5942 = 1.21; 1.12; 1.15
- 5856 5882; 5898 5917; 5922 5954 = 1.50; 1.25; 1.11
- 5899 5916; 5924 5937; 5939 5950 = -1.03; 1.07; 1.09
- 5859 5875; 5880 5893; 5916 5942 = 3.17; 1.35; 1.12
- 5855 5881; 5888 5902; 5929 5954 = 1.05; 1.26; 1.09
